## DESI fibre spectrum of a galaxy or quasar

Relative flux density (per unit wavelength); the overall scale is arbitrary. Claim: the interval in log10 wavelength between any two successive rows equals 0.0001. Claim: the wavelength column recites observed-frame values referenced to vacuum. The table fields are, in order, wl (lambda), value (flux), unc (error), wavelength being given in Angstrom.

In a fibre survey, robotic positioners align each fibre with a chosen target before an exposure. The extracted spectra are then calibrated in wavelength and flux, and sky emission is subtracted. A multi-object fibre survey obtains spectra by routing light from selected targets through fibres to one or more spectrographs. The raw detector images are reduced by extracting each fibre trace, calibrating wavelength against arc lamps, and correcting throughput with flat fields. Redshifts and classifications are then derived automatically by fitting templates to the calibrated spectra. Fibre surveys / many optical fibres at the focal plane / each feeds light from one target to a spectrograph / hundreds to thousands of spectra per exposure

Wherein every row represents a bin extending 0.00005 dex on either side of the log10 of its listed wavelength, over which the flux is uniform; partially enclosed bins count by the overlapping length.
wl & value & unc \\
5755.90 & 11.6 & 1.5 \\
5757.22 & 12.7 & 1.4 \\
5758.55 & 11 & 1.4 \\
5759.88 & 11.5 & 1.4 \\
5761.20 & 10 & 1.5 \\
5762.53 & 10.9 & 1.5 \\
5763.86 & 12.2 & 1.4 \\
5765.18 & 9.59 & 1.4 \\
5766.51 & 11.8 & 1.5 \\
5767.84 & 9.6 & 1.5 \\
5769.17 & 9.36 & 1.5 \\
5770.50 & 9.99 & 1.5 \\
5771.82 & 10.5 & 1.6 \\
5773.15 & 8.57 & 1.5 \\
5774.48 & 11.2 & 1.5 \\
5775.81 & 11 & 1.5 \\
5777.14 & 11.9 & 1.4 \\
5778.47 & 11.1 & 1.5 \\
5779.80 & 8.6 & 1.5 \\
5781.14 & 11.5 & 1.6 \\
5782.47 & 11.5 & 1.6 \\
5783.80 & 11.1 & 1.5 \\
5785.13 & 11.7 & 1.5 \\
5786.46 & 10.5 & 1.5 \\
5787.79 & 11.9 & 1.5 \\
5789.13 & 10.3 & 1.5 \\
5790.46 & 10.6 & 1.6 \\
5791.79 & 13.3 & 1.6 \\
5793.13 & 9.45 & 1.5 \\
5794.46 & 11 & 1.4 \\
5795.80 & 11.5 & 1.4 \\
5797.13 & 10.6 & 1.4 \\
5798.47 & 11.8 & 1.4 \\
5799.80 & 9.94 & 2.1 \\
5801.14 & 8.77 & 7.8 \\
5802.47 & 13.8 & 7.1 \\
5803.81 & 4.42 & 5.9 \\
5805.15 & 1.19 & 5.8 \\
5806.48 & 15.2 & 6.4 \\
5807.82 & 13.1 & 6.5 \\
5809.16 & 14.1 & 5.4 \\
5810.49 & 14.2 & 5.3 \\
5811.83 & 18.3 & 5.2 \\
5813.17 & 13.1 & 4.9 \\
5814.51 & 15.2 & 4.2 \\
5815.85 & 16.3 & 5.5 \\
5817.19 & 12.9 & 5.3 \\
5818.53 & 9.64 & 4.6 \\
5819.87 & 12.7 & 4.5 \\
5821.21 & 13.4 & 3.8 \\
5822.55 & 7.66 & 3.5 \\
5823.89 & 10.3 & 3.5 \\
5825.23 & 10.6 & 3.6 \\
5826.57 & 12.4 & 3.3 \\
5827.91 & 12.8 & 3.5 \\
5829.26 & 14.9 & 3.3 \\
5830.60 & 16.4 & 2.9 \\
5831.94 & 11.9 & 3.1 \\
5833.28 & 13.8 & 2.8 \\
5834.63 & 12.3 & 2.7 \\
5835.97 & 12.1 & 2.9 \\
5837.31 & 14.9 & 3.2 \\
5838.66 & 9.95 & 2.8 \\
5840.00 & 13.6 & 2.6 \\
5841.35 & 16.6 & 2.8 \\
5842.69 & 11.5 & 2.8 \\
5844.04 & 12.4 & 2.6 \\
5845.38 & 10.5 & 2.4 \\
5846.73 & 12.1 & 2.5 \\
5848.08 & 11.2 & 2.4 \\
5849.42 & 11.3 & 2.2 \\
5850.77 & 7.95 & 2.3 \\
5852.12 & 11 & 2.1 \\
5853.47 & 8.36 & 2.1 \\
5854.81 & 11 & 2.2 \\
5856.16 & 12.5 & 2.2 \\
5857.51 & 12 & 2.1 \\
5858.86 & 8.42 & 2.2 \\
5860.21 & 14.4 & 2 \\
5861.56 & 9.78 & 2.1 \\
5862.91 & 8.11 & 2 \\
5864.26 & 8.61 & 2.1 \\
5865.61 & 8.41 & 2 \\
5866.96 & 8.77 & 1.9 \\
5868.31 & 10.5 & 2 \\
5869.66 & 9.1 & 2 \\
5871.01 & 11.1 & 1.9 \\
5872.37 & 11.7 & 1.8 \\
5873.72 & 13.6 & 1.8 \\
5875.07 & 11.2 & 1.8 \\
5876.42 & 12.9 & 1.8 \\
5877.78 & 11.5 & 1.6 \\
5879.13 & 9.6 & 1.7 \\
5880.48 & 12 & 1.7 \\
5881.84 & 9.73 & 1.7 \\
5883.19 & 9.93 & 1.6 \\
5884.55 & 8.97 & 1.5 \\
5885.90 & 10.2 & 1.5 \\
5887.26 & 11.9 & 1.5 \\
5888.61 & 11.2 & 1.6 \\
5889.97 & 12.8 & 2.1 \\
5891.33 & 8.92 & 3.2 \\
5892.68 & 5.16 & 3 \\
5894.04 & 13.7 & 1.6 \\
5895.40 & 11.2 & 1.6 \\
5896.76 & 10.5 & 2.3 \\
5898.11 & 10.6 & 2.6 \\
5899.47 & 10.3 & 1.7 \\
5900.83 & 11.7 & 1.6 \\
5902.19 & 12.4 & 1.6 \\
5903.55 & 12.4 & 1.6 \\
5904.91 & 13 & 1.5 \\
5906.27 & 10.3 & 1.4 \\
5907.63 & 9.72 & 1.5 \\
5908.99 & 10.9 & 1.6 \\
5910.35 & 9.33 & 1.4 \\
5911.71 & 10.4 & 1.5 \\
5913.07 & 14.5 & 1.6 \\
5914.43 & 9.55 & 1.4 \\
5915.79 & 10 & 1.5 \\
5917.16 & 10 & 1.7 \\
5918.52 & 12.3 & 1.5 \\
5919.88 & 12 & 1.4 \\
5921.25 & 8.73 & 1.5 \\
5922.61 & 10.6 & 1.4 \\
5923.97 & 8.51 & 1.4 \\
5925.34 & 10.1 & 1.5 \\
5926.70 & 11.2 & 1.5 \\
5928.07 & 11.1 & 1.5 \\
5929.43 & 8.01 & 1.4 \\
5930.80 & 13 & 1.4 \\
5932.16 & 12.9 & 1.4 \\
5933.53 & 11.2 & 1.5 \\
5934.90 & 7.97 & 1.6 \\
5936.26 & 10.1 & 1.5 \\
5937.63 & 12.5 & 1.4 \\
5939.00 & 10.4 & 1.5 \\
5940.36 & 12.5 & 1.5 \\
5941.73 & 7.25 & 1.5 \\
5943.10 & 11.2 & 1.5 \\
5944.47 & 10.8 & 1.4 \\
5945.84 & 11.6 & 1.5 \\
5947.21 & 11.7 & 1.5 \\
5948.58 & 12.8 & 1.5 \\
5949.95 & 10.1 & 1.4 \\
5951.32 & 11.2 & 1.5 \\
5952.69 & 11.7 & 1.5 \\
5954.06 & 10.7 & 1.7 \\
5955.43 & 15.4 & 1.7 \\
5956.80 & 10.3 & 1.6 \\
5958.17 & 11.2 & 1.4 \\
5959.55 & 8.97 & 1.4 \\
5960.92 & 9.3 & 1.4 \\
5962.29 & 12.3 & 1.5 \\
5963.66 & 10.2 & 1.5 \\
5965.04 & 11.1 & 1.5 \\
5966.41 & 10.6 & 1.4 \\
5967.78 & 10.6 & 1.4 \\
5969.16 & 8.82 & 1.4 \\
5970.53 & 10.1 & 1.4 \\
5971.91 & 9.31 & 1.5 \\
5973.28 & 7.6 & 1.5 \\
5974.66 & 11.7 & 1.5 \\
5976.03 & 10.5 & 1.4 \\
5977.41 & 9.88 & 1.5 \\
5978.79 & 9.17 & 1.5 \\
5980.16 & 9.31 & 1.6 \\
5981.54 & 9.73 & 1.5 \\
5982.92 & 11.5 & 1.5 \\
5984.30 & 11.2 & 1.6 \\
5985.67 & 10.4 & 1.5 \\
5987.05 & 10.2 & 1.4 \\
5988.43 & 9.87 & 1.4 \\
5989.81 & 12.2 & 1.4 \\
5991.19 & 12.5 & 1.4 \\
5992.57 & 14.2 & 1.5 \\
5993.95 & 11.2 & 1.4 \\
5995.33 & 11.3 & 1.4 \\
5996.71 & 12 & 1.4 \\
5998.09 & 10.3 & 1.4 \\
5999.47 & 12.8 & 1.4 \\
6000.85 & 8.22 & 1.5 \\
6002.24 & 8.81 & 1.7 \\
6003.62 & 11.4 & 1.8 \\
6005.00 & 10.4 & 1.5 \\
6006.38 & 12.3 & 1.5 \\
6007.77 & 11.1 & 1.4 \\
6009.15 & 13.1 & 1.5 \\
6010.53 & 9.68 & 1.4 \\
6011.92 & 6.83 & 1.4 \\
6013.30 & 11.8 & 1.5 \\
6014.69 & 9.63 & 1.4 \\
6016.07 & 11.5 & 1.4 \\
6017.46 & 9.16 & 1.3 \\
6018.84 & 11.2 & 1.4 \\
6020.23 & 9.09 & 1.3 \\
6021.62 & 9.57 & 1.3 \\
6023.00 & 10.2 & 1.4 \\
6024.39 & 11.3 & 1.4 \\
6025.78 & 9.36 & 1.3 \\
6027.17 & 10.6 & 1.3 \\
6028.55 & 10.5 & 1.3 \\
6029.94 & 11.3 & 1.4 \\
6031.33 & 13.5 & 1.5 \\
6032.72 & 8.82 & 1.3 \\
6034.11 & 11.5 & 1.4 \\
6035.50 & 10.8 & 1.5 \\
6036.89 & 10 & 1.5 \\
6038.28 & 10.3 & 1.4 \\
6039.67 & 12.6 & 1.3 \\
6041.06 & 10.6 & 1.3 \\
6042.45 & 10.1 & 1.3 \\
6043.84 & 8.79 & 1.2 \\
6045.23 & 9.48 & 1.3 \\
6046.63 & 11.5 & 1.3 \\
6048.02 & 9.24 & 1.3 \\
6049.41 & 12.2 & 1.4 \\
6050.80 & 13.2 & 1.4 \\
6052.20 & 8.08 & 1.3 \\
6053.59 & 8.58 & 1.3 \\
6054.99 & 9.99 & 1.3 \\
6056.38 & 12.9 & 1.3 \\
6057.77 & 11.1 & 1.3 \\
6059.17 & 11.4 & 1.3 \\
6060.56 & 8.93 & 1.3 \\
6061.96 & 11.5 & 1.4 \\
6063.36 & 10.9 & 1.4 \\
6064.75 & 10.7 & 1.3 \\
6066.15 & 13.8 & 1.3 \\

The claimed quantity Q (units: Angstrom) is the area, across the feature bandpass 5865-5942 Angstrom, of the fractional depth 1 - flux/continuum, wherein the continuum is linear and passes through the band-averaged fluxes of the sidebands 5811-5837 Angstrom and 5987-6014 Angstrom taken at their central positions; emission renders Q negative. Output 8.8 Angstrom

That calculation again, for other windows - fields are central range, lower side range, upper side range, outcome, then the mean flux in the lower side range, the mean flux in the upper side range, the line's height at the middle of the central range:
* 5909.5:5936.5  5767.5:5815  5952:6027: 0.47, 11.1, 10.6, 10.8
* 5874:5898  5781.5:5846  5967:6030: 1.48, 12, 10.5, 11.4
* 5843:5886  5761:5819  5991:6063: 1.77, 11.2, 10.7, 11.1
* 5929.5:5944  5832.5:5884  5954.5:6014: 0.12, 11.2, 10.7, 10.9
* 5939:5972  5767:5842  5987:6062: 0.52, 11.7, 10.7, 11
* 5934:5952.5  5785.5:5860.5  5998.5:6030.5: 0.22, 11.8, 10.4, 10.9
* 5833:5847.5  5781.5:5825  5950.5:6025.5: -1.67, 11.5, 10.6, 11.4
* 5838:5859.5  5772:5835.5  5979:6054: 0.32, 11.7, 10.6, 11.4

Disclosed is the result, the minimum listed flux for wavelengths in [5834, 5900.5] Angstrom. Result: 5.16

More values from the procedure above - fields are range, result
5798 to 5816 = 1.19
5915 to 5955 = 7.25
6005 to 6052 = 6.83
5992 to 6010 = 8.22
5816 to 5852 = 7.66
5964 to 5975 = 7.6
